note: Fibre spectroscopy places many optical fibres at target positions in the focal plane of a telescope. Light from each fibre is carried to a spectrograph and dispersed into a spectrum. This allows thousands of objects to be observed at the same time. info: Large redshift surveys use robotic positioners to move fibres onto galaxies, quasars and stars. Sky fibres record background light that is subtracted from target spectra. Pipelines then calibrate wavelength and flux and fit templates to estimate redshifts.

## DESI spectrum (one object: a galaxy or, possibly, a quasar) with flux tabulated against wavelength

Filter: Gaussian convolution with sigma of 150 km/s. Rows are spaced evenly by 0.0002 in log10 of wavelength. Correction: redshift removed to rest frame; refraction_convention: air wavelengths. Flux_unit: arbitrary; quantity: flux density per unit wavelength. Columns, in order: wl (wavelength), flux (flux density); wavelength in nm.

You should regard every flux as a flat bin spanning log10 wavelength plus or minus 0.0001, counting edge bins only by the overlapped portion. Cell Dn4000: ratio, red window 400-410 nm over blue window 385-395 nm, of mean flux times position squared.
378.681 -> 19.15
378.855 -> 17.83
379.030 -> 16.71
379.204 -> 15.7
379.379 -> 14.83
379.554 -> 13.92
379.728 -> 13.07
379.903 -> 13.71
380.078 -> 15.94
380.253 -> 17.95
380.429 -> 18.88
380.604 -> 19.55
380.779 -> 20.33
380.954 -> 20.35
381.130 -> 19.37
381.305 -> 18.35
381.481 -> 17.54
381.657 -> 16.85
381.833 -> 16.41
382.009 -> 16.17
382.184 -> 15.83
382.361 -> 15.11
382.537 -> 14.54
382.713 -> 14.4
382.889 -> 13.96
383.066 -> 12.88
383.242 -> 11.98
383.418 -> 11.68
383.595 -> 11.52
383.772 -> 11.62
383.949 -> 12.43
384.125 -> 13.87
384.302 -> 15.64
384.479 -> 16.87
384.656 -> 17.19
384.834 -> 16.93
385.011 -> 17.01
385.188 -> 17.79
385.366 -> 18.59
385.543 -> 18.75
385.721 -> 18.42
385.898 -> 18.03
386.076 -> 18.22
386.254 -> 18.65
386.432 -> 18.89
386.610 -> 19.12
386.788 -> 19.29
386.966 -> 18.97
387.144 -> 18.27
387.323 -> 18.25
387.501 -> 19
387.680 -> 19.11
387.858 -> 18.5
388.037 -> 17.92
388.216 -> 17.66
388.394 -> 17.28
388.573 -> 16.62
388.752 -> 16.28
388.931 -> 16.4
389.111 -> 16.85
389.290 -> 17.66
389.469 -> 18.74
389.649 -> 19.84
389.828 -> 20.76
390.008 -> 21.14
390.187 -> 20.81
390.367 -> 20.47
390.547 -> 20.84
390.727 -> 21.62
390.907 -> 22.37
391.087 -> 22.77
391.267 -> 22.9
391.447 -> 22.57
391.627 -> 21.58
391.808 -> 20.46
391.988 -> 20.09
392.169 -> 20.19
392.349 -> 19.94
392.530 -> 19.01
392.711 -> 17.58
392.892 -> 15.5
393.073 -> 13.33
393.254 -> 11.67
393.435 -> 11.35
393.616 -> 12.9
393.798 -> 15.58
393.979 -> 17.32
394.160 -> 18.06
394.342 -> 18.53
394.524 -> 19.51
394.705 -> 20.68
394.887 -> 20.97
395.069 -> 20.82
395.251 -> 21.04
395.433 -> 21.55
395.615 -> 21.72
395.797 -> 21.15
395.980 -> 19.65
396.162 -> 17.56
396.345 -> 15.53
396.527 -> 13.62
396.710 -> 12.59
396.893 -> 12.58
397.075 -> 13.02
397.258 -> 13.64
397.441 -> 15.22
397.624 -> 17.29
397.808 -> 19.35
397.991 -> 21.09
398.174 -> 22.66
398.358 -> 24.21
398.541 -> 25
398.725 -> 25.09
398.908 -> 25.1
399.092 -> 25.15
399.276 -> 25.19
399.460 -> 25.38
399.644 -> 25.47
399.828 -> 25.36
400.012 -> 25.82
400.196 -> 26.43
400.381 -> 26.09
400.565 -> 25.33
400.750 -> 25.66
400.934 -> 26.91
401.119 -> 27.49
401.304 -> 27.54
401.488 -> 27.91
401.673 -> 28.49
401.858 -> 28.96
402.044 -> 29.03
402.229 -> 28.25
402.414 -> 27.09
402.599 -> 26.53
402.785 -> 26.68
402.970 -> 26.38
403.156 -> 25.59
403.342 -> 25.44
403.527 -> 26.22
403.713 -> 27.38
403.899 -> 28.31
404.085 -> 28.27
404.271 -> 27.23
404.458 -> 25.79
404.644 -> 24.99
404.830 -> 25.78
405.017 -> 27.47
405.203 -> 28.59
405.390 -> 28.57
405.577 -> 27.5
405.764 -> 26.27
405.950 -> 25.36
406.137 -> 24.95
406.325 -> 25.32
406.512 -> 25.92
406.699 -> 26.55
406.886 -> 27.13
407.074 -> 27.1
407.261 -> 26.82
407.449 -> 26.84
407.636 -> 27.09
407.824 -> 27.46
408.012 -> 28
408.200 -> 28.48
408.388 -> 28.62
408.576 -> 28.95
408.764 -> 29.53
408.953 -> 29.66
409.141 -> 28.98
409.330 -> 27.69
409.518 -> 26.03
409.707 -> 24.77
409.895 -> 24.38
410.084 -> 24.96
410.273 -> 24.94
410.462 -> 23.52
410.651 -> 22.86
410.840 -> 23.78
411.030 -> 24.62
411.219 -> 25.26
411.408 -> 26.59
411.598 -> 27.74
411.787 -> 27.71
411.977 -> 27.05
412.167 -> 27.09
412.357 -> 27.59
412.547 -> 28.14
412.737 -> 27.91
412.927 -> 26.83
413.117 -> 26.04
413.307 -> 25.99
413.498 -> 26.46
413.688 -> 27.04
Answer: 1.6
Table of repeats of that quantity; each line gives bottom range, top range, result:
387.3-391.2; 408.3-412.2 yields 1.53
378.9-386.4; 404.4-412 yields 1.87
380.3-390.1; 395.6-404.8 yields 1.49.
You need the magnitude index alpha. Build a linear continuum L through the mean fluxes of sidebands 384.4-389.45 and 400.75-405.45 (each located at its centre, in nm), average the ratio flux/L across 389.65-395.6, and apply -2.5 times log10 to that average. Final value 0.10 mag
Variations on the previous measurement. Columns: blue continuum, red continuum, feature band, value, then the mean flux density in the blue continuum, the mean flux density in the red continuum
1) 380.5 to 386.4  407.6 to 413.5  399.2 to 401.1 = -0.14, 16.3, 26.7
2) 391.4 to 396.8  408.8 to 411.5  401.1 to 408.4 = -0.17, 18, 25.7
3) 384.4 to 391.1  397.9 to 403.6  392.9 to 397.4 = 0.33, 18.7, 26.1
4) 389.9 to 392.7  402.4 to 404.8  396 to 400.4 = 0.17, 21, 26.6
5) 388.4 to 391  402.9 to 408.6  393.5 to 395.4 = 0.16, 19.3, 26.9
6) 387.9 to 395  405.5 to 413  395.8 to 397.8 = 0.33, 18.6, 26.6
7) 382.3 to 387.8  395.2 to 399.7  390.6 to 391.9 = -0.21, 16.4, 19.9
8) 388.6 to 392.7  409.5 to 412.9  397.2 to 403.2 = -0.10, 20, 25.8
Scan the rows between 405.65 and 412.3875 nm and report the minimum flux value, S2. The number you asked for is 22.86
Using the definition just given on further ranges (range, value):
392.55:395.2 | 11.35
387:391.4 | 16.28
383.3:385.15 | 11.52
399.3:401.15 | 25.33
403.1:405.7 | 24.99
